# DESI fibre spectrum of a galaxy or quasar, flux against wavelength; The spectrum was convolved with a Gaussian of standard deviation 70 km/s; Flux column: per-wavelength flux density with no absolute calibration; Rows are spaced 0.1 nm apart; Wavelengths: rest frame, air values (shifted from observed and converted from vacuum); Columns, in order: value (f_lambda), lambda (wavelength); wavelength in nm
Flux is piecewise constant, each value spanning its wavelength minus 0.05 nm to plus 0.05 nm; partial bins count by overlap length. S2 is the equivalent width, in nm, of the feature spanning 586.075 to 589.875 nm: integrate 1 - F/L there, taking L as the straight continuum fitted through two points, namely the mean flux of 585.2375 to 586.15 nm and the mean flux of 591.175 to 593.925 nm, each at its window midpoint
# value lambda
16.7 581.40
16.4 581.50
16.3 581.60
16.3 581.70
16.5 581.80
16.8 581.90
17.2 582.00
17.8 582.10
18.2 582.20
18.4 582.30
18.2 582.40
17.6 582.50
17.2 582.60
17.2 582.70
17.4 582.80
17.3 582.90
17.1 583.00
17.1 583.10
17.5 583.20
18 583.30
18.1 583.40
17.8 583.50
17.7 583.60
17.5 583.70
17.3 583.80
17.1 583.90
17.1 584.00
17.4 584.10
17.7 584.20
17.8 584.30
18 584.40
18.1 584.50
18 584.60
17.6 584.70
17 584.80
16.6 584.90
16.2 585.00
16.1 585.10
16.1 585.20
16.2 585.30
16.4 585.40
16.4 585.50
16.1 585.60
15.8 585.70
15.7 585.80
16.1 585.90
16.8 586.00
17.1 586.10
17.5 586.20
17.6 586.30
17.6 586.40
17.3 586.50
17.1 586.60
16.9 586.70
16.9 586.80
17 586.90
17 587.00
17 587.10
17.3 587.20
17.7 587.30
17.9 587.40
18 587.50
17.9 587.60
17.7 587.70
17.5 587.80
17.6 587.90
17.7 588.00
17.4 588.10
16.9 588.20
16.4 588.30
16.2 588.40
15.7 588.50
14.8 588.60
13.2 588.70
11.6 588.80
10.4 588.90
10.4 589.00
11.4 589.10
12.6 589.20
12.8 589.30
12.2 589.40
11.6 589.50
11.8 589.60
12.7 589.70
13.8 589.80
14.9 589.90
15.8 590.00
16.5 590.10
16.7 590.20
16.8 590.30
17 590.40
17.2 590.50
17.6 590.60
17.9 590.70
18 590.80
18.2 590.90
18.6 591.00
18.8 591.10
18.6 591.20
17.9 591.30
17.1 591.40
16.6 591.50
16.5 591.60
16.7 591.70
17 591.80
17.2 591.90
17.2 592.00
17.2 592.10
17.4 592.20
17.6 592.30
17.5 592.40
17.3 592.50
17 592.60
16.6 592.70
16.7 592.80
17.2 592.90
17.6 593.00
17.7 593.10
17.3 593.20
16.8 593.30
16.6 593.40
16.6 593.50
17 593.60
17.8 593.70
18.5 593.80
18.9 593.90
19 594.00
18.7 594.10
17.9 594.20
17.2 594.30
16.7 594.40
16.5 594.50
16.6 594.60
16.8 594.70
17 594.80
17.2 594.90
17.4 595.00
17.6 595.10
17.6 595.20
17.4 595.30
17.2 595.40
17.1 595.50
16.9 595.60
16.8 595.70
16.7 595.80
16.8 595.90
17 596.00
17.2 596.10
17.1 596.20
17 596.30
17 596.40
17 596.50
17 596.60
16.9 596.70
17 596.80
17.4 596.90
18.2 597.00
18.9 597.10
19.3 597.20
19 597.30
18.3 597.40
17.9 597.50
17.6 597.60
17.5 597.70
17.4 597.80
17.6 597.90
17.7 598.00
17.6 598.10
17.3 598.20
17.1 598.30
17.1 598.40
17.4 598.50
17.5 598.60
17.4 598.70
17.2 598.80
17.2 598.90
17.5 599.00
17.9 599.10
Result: 0.25 nm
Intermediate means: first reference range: 16.3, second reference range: 17.3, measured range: 15.5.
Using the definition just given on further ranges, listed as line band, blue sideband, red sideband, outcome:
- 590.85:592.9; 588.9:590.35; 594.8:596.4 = -0.35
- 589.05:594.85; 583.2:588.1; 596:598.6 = 0.26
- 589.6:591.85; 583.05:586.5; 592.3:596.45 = 0.06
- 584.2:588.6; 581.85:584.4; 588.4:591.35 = -0.19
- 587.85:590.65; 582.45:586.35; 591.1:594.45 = 0.43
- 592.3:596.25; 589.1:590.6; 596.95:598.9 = -0.25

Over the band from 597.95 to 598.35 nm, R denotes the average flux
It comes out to 17.4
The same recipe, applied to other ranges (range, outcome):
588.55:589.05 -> 12.1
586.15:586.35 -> 17.6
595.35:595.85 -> 16.9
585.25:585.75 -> 16.2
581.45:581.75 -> 16.3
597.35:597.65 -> 17.9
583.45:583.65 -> 17.8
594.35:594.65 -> 16.6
